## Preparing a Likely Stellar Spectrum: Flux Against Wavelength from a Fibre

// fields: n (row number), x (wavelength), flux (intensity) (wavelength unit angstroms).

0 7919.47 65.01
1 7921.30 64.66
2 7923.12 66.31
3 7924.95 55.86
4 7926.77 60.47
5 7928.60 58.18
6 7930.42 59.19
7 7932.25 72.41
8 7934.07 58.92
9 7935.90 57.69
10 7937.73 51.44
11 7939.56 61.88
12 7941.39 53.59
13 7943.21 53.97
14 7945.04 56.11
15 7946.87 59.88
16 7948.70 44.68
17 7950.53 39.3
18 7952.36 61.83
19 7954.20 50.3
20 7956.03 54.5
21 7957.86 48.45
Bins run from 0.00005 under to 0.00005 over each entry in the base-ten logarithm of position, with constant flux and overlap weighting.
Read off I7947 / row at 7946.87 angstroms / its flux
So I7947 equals 59.88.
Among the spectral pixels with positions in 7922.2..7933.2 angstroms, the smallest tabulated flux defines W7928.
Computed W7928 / 55.86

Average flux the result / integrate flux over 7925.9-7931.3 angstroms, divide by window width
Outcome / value 59.3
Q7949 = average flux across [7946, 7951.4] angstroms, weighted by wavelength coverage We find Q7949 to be 47.9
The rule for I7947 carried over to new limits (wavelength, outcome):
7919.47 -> 65.01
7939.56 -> 61.88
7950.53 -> 39.3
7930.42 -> 59.19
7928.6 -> 58.18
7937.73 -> 51.44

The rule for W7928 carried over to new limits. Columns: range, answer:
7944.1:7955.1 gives 39.3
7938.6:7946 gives 53.59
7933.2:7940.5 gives 51.44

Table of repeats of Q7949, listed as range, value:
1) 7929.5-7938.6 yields 60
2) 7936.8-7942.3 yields 55.6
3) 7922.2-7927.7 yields 60.9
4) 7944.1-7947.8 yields 57.9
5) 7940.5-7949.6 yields 53.7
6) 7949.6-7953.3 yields 50.4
